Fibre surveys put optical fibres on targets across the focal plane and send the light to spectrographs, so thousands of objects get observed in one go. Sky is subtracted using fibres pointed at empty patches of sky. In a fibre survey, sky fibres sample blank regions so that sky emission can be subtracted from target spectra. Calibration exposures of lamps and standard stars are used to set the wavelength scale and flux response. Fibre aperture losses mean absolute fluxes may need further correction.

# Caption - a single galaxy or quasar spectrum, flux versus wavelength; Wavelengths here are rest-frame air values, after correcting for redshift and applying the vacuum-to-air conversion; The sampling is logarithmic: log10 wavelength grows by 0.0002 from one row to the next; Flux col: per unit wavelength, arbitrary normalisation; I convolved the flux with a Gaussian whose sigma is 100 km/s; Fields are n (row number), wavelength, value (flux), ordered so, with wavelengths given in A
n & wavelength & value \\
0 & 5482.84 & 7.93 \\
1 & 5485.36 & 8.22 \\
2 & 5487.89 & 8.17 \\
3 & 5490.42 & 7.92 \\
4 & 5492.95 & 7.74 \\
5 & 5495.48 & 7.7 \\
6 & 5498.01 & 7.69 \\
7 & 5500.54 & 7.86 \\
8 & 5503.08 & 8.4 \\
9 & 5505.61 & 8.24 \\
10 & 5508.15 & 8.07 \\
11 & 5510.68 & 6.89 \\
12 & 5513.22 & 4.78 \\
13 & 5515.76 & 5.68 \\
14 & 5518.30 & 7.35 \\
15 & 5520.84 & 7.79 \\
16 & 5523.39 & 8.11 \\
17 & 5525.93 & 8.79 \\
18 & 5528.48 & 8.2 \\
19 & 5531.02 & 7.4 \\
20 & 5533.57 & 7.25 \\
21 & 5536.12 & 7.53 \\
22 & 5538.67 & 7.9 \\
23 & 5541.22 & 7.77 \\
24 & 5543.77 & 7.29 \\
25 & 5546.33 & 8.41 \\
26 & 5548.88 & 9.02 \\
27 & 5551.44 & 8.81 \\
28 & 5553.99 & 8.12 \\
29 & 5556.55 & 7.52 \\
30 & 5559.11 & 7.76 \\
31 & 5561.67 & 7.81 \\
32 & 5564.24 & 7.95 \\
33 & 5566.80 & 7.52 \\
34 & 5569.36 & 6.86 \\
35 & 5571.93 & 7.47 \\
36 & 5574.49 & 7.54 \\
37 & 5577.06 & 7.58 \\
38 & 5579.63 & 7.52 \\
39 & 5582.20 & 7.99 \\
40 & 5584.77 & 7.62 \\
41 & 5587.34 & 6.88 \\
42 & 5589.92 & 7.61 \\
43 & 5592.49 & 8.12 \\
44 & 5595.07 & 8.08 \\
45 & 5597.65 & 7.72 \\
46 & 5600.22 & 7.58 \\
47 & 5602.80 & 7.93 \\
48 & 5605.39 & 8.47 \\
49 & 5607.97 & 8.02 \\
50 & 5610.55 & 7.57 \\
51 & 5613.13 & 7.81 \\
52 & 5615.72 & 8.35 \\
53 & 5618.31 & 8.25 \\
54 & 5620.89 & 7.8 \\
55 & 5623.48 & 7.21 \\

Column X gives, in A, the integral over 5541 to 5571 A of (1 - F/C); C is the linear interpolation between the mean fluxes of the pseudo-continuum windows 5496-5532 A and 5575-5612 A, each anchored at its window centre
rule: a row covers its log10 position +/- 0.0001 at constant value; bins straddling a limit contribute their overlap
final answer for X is -1.00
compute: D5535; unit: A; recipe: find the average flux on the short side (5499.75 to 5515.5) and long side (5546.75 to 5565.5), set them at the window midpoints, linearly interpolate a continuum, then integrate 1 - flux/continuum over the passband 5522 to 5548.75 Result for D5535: -0.52 A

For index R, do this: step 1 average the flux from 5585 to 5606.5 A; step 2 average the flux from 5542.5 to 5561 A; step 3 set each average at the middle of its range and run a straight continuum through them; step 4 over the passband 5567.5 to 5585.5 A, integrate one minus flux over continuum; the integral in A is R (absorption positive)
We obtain 1.0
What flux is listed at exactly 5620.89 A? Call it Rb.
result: 7.8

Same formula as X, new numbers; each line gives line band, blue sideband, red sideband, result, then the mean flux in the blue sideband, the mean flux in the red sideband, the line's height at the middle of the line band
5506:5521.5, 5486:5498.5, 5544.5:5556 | 2.46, 7.87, 8.46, 8.09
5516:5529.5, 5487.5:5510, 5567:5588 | -0.13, 7.94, 7.46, 7.79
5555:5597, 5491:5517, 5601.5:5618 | 1.01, 7.32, 8.03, 7.81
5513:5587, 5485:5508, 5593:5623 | 2.81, 7.99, 7.95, 7.97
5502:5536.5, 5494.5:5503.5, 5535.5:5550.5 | 2.11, 7.87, 8.02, 7.94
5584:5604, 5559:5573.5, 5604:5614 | 0.33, 7.55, 7.97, 7.82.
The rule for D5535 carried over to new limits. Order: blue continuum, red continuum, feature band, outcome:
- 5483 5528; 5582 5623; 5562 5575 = 0.5 A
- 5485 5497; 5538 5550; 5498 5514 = 1.0 A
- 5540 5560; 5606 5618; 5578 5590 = 0.8 A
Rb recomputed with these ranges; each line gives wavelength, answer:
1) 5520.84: 7.79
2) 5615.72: 8.35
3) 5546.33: 8.41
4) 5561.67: 7.81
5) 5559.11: 7.76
